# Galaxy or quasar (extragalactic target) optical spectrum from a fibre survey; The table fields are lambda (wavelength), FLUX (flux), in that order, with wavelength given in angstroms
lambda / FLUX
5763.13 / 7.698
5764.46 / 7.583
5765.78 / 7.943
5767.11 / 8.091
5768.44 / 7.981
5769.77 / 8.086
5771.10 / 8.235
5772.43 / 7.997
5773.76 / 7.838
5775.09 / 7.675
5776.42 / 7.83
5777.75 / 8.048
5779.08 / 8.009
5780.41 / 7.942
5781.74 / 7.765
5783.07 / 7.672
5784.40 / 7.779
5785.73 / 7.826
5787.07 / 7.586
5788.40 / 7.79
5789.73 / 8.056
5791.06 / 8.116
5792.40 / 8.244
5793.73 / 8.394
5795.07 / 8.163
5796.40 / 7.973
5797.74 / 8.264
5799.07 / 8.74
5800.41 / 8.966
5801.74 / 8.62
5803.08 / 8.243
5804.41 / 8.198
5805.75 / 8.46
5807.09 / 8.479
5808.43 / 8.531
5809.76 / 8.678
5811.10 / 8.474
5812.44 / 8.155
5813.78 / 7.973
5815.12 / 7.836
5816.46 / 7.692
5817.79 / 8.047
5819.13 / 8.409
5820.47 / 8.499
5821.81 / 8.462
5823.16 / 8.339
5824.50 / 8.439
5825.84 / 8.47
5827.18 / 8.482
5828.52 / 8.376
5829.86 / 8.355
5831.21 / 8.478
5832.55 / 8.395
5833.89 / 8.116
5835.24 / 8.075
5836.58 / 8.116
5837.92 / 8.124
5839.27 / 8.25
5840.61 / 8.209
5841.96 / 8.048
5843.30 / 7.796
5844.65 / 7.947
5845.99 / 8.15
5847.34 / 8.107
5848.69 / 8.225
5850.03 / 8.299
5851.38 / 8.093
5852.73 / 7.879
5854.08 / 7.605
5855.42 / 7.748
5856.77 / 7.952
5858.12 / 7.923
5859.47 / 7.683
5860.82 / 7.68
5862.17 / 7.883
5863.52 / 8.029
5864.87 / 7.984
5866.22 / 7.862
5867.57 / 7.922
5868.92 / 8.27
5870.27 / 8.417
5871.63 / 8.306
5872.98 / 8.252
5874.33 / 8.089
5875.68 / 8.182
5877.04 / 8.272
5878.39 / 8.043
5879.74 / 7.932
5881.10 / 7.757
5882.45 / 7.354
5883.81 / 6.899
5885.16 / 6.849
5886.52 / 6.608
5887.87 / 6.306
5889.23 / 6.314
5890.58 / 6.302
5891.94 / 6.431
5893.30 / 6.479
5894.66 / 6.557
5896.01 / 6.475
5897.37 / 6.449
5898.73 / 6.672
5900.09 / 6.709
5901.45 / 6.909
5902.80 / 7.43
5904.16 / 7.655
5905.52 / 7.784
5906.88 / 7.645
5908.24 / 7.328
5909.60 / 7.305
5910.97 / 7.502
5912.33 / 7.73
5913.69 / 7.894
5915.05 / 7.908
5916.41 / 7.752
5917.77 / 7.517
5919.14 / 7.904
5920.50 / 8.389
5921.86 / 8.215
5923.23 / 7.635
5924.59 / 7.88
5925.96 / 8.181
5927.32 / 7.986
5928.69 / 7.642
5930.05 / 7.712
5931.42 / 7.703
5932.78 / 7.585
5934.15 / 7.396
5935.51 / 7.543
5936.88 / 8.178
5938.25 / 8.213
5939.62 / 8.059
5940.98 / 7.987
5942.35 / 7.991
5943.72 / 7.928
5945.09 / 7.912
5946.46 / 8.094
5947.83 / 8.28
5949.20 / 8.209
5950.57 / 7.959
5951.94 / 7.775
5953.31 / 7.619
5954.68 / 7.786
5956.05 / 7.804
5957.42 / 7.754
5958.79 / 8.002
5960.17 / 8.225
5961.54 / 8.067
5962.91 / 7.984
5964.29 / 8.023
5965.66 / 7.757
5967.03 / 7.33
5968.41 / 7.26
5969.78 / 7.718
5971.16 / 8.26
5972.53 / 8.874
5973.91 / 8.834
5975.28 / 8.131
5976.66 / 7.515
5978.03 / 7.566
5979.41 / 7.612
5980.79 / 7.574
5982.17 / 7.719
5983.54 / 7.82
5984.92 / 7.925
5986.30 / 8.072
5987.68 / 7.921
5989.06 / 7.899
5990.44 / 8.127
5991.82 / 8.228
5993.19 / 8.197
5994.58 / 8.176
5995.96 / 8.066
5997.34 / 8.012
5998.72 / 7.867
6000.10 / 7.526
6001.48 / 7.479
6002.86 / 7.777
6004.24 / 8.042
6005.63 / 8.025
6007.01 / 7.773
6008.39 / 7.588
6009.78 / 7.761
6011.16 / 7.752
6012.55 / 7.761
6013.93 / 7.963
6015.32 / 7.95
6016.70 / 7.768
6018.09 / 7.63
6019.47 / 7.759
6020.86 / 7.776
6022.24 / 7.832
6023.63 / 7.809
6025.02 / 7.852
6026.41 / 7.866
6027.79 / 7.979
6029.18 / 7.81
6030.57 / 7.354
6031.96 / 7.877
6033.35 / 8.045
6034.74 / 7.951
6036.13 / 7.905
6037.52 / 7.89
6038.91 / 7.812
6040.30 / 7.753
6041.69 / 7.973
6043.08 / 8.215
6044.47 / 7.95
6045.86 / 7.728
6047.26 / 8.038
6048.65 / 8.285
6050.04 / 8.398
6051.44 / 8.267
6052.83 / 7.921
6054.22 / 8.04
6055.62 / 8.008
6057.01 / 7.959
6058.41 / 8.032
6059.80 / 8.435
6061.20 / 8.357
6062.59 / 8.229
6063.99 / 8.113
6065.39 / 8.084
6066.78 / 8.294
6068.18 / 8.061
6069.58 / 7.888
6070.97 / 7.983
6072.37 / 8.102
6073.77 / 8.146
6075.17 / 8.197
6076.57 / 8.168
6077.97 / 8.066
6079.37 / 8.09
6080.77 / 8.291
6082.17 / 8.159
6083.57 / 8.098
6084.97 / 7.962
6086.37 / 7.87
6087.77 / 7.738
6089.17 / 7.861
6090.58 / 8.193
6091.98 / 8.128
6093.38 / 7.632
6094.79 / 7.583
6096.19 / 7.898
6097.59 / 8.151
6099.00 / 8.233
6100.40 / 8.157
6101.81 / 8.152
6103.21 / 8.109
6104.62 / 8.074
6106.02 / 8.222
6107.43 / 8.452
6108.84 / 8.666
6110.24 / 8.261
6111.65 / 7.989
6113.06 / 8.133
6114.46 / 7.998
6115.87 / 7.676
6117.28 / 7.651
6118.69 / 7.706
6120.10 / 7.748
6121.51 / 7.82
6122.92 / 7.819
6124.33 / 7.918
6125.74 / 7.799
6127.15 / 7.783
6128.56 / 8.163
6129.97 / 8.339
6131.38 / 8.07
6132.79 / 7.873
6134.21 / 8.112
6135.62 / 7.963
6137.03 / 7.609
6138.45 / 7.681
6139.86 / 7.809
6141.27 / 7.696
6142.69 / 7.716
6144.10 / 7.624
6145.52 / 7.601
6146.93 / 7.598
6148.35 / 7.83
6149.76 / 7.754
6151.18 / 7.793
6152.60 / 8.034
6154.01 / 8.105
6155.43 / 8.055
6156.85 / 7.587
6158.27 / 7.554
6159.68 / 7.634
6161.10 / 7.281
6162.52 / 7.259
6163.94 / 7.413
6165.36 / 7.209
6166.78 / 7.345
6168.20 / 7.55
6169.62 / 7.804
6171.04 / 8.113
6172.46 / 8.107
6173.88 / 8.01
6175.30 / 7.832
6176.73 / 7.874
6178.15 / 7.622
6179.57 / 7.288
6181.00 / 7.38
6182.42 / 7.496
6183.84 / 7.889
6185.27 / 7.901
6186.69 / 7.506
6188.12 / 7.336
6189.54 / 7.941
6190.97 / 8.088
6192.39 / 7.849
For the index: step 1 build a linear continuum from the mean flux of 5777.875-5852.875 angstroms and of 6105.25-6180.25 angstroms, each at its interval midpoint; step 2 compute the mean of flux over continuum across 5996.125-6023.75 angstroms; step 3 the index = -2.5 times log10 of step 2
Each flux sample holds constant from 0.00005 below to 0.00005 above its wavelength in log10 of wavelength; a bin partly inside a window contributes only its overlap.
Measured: 0.02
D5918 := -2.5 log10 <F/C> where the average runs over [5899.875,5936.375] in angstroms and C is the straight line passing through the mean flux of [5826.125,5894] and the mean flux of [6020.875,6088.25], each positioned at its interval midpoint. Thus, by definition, 0.03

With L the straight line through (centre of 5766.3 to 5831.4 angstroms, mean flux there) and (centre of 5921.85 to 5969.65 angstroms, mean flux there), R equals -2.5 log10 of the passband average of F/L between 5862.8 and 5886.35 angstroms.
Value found 0.019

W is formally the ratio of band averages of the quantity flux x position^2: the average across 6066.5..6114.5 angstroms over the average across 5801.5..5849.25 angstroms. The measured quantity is 1.07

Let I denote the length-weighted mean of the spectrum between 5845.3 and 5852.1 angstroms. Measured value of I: 8.17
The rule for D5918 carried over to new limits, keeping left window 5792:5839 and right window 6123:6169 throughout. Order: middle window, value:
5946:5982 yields 0.019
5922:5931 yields 0.038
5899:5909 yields 0.118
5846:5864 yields 0.042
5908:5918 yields 0.071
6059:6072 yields -0.038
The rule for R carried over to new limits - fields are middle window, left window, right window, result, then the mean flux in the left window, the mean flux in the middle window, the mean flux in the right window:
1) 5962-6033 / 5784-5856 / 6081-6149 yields 0.02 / 8.2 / 7.87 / 7.95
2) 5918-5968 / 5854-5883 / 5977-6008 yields 0.00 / 7.97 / 7.9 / 7.88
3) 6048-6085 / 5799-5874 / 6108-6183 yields -0.03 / 8.19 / 8.14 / 7.79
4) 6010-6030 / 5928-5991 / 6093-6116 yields 0.02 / 7.9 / 7.82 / 8.1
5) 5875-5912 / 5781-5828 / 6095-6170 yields 0.14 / 8.22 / 7.12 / 7.86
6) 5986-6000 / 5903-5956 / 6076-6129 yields -0.02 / 7.83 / 8.03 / 8.01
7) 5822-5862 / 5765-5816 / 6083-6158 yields 0.00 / 8.12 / 8.12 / 7.93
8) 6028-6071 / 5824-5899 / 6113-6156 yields -0.03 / 7.75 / 8.02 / 7.85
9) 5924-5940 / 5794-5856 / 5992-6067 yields 0.03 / 8.24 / 7.83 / 7.94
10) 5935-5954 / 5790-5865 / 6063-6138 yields 0.02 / 8.19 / 7.98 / 8.02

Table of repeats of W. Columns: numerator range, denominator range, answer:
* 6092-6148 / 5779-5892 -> 1.09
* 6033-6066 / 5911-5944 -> 1.07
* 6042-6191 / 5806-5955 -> 1.10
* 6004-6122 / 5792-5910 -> 1.09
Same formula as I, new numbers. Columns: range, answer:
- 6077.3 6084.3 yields 8.14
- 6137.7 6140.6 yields 7.74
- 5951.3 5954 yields 7.7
